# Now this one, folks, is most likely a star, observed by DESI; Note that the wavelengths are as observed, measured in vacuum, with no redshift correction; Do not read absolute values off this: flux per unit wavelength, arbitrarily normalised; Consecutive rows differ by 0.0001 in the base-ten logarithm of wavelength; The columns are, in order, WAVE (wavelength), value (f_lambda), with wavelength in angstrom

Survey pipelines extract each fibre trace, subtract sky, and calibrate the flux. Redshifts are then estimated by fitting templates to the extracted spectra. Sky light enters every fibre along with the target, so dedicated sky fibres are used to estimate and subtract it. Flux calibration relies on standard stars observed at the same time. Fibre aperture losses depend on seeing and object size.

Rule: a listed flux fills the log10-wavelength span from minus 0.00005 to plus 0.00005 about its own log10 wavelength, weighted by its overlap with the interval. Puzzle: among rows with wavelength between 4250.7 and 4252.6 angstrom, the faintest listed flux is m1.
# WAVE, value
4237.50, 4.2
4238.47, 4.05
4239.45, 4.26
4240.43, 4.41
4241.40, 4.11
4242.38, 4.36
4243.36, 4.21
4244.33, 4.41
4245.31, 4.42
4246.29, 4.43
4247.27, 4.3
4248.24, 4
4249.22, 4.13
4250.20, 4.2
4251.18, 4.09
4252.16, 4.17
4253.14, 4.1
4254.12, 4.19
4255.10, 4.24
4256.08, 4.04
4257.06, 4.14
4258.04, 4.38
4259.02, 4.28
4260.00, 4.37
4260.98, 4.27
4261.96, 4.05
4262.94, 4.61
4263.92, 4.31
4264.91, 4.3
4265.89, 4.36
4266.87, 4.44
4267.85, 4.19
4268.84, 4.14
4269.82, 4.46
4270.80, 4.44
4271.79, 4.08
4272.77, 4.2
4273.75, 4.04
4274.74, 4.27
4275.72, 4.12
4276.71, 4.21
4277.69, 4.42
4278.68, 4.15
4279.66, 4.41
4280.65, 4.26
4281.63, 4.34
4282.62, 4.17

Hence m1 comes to 4.09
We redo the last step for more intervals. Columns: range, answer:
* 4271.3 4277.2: 4.04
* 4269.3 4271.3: 4.44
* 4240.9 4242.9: 4.11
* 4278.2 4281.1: 4.15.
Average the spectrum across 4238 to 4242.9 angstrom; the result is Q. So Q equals 4.23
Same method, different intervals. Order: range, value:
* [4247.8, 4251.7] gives 4.1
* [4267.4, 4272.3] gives 4.26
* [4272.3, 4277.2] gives 4.17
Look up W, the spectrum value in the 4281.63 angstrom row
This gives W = 4.34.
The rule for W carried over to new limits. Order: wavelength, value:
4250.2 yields 4.2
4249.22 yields 4.13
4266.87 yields 4.44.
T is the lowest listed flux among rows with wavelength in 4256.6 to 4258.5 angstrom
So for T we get 4.14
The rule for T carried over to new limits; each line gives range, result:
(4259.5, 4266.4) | 4.05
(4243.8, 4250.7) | 4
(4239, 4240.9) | 4.26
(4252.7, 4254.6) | 4.1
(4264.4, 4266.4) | 4.3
